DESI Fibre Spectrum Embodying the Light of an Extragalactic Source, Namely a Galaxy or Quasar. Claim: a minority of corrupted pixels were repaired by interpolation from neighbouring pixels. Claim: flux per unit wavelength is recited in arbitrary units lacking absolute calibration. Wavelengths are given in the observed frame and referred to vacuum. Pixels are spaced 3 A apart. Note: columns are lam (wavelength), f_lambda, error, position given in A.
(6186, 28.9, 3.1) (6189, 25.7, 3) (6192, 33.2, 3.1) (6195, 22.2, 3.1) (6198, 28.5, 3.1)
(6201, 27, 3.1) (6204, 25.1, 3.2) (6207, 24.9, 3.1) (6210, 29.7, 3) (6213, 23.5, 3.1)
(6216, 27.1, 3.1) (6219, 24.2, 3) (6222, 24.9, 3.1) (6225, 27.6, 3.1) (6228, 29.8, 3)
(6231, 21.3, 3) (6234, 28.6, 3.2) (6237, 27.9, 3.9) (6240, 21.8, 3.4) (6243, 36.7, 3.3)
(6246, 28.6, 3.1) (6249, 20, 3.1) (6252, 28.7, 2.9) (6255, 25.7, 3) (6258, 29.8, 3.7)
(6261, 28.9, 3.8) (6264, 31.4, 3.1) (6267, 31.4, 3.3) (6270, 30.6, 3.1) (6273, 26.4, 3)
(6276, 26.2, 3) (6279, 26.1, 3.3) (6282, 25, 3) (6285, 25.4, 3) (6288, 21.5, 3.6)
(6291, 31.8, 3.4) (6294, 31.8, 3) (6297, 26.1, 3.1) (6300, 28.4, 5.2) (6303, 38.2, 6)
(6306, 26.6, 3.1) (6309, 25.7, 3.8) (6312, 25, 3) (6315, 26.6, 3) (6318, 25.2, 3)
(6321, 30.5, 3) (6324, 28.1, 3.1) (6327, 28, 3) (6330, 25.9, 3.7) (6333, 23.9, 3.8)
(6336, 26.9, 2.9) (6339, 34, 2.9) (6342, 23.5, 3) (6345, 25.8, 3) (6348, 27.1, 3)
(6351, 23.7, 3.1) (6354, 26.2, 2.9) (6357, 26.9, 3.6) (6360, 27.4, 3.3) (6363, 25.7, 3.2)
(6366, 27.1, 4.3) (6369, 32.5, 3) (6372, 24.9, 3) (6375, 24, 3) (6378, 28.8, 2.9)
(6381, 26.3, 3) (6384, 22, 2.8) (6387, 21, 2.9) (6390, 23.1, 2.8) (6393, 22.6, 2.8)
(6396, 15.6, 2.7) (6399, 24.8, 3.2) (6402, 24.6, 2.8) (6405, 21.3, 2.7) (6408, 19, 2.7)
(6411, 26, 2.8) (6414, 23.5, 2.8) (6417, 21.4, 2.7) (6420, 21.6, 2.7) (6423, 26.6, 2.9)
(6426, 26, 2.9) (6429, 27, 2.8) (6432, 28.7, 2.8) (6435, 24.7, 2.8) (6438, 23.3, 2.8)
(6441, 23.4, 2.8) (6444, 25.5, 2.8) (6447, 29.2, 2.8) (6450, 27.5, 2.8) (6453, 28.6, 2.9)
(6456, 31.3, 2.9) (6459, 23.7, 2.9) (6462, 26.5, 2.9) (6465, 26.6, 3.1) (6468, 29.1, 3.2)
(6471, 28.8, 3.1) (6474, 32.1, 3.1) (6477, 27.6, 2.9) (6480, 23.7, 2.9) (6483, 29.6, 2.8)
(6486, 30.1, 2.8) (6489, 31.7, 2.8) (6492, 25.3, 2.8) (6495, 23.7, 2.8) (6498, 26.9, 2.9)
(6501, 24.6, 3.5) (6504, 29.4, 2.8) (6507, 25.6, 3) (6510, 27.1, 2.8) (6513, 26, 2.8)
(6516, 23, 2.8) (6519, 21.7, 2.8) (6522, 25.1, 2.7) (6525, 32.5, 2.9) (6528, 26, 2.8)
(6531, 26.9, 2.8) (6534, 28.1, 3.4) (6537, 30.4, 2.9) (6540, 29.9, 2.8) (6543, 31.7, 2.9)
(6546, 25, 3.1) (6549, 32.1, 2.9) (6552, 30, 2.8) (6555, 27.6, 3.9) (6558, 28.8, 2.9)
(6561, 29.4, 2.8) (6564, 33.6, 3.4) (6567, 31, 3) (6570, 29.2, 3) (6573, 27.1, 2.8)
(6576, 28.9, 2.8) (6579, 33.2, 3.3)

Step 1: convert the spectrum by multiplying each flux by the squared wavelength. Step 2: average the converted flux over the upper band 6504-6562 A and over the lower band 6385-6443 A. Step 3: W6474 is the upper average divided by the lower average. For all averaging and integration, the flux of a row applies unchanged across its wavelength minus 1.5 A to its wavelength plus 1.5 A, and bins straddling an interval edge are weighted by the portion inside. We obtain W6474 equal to 1.23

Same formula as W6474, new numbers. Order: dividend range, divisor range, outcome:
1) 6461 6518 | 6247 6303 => 1.05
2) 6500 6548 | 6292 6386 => 1.06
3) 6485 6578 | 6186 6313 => 1.12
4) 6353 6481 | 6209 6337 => 0.97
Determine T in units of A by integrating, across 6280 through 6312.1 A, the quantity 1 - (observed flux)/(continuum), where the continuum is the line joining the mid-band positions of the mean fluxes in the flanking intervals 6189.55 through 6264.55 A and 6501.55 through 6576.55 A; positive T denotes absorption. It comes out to -0.7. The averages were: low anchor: 27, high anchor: 28.2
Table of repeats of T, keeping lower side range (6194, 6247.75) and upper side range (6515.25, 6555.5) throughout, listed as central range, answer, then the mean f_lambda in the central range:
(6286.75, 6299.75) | -0.5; 28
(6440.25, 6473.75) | 0.1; 27.6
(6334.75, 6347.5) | -0.2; 27.5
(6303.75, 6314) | 0.1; 26.7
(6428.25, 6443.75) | 1.2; 25.3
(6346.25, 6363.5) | 0.6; 26.2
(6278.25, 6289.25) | 1.0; 24.5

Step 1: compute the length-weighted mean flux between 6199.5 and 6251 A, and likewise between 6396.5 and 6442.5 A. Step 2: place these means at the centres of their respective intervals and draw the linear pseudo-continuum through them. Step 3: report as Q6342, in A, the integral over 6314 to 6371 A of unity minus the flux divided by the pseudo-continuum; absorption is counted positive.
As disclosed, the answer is -4.97 A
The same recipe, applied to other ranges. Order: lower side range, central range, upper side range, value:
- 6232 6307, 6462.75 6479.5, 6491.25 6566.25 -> -0.4 A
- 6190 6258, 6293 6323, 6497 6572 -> -1.4 A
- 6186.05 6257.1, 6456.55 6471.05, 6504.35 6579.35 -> 0.5 A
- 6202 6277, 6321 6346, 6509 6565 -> 0.2 A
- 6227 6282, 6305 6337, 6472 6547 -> 1.2 A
